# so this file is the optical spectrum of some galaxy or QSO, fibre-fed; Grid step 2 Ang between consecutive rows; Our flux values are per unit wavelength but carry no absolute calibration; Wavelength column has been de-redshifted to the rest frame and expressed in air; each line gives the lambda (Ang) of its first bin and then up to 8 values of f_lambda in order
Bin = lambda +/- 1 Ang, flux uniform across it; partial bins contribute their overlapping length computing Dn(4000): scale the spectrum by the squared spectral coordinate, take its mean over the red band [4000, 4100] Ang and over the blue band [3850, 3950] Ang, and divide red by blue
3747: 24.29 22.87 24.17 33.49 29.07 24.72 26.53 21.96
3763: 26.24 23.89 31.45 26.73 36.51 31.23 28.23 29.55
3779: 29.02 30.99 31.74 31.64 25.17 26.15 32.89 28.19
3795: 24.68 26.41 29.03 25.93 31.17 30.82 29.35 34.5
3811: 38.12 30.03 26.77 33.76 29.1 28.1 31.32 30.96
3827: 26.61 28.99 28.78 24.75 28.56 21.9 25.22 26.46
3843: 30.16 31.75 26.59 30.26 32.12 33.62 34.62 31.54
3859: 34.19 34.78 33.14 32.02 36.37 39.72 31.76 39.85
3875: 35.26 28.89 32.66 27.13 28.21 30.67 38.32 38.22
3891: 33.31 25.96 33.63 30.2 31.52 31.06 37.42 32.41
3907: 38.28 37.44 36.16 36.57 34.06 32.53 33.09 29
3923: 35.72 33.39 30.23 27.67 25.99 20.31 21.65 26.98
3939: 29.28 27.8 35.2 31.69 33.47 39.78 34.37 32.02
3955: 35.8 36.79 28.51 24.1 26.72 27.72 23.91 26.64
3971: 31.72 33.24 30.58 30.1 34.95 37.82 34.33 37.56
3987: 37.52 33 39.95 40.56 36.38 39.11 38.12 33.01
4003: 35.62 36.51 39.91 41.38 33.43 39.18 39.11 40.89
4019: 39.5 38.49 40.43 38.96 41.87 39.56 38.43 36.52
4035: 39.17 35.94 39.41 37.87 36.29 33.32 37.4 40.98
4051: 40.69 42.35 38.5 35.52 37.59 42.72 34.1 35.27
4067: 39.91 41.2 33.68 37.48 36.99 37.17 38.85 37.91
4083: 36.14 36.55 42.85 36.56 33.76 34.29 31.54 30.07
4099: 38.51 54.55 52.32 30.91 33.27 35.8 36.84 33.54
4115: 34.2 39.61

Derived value 1.25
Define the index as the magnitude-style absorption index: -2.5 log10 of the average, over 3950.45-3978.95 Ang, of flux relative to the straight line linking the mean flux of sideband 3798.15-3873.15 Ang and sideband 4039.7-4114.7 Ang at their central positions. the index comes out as 0.14 mag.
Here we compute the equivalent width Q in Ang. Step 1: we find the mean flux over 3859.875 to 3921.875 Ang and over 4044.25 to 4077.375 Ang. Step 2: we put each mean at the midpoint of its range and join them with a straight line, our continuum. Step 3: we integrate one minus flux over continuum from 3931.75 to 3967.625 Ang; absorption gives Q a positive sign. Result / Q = 5.39 Ang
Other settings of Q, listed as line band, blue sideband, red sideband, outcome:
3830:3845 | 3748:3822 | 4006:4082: 1.9 Ang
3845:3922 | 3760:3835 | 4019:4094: -2.6 Ang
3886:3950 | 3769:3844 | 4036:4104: 1.6 Ang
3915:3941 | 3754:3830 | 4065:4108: 3.2 Ang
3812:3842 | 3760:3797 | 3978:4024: 2.4 Ang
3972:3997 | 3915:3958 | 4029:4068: -1.1 Ang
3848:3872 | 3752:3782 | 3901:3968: -2.8 Ang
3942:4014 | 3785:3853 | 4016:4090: 2.4 Ang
